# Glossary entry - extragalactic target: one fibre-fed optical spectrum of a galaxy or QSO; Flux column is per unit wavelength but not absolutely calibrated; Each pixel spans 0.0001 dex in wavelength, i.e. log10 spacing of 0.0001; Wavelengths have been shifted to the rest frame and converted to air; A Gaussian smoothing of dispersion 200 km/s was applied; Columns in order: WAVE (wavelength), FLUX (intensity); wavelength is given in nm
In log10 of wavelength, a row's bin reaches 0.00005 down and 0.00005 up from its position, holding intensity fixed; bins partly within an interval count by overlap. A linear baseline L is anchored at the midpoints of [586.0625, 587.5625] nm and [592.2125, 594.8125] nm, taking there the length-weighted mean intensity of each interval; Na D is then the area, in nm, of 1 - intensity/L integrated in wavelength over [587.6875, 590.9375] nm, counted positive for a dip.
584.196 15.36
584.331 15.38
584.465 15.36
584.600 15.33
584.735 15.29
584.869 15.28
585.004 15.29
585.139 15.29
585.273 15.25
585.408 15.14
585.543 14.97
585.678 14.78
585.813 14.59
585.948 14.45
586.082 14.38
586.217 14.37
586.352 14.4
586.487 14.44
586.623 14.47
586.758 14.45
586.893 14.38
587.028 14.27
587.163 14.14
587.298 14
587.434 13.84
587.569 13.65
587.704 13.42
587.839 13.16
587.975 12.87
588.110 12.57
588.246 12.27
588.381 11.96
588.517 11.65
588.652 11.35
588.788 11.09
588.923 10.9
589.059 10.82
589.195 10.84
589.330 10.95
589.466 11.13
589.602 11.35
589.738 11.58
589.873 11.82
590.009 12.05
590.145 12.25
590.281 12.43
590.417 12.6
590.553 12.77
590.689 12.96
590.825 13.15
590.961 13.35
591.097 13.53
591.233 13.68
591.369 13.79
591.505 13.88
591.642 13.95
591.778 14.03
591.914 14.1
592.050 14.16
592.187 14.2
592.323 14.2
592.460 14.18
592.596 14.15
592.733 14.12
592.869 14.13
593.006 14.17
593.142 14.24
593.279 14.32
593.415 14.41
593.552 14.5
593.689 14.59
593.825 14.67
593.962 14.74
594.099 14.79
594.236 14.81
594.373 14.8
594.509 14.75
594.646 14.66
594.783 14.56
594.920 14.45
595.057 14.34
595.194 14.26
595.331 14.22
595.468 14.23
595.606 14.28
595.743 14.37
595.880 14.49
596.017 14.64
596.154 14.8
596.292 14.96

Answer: 0.53 nm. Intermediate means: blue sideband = 14.3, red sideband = 14.5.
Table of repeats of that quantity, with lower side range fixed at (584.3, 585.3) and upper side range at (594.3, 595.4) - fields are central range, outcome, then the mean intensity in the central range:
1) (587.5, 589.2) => 0.333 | 12.1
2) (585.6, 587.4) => 0.094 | 14.4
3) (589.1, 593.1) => 0.466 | 13.1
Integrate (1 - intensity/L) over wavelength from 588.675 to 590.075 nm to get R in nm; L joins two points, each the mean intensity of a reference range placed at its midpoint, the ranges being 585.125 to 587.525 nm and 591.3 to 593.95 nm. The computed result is 0.30 nm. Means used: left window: 14.5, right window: 14.2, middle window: 11.3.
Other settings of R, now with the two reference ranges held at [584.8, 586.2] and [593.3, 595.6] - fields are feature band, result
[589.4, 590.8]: 0.25 nm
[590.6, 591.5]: 0.08 nm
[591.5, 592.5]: 0.04 nm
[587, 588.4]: 0.14 nm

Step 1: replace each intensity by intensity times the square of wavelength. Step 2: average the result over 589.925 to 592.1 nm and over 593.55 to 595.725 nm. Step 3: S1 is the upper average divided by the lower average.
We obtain 1.1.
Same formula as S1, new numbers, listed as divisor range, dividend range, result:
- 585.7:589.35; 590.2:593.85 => 1.07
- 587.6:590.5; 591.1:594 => 1.21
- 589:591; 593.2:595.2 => 1.23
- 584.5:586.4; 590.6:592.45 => 0.94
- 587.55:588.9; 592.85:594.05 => 1.19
